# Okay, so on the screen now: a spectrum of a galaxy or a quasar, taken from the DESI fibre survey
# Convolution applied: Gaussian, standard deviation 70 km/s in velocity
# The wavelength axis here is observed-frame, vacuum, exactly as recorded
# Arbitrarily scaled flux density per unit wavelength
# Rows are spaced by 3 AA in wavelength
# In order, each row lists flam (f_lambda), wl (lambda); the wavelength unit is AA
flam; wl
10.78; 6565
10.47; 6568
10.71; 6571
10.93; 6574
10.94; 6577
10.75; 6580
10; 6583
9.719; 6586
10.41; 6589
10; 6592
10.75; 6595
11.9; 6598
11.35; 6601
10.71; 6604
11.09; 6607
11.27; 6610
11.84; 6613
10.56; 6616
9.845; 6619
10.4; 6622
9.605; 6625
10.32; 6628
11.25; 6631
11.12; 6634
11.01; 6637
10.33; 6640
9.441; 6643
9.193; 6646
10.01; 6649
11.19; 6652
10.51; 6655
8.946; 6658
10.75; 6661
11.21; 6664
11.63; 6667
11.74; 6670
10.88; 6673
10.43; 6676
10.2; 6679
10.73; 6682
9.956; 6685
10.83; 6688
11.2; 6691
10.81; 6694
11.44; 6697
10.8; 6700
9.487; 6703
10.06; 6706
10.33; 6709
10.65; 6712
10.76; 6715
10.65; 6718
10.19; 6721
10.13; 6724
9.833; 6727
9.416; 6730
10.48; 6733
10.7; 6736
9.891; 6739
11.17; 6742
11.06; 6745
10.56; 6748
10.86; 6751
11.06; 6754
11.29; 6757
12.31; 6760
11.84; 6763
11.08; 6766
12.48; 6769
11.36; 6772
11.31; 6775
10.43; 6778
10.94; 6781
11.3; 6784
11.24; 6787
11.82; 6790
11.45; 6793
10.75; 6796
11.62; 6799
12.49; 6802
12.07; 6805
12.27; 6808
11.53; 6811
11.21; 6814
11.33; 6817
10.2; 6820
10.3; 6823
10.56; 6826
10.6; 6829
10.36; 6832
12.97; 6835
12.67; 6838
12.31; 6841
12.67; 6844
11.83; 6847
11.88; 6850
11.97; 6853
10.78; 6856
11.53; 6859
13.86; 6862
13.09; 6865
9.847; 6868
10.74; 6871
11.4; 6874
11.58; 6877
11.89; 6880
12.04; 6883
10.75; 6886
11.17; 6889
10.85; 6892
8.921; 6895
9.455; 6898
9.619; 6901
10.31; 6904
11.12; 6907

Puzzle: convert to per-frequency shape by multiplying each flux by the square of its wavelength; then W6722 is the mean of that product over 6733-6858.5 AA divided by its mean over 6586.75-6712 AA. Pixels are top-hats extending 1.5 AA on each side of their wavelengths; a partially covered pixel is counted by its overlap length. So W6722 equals 1.12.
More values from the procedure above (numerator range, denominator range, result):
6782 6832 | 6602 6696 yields 1.11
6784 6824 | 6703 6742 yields 1.14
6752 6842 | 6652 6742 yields 1.12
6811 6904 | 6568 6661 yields 1.15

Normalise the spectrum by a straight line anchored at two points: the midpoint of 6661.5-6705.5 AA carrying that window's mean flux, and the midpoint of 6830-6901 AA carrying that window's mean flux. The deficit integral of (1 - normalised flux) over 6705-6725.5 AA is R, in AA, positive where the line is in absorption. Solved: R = 0.9 AA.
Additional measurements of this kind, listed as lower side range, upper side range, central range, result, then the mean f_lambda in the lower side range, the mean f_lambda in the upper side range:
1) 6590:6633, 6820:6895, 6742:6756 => 0.31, 10.8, 11.5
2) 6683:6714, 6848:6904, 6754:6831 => -3.24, 10.6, 11.2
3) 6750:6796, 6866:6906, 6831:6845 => -1.61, 11.4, 10.7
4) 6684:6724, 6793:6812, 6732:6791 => 0.52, 10.5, 11.8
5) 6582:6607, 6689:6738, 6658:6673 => -0.76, 10.6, 10.4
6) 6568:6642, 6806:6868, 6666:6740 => 3.78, 10.7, 11.7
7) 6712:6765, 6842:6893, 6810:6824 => 0.46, 10.7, 11.7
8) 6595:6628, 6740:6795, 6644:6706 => 2.49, 10.8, 11.3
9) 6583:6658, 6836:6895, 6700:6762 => 2.73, 10.5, 11.7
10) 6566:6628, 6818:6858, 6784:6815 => -0.81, 10.7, 11.5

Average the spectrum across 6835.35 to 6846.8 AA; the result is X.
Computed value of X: 12.5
